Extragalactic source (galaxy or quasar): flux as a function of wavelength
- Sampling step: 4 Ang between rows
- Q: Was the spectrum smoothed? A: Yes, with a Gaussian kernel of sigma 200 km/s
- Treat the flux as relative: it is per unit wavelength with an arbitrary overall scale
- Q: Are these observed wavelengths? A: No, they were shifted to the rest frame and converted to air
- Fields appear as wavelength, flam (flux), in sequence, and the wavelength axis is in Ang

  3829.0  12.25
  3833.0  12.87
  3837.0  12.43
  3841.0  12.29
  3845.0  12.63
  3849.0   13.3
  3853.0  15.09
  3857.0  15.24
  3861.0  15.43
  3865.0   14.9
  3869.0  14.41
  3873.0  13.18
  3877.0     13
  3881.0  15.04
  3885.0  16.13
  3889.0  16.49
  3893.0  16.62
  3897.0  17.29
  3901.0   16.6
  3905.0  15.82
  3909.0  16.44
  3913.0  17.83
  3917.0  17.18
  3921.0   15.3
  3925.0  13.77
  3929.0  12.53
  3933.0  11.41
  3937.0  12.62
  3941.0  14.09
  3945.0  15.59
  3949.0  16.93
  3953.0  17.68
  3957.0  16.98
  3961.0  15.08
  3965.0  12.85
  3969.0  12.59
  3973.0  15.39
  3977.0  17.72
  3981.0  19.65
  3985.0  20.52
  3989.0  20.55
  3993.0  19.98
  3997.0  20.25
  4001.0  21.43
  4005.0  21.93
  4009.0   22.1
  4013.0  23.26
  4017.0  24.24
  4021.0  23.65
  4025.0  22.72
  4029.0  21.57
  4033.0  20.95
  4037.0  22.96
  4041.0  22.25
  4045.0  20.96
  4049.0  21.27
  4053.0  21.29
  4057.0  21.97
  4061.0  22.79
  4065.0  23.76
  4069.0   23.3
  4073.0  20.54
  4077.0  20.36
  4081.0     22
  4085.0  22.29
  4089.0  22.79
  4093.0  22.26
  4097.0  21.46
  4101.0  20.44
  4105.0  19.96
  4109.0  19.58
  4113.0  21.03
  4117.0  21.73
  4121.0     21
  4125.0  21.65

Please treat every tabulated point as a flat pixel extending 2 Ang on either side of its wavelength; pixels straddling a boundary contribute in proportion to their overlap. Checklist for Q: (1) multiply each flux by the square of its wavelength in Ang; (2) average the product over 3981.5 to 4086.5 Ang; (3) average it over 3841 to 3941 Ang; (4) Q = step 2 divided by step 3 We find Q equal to 1.6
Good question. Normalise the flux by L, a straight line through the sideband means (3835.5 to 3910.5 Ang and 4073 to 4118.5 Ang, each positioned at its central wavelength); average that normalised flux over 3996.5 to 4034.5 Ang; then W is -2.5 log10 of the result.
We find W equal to -0.18 mag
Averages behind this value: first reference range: 14.9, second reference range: 21.2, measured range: 22.3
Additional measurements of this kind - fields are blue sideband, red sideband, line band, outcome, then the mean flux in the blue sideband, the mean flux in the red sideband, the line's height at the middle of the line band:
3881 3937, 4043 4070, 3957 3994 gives 0.09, 15.5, 22.2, 18.5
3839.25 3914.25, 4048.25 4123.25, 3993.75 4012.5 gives -0.13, 15.1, 21.6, 19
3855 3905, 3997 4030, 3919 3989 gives 0.24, 15.4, 22.5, 19.3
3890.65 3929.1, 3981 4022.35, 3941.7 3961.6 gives 0.14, 16.1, 21.7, 18.6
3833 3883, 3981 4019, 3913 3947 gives 0.23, 13.9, 21.5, 17.7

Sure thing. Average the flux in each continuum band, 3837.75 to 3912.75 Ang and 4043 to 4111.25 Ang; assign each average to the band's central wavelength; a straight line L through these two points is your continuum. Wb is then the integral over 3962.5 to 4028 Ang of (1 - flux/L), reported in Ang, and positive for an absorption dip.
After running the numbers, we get -3.1 Ang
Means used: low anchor 15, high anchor 21.6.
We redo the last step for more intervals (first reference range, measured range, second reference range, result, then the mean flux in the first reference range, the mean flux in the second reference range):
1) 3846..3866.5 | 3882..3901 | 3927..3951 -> -2.9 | 14.7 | 13.9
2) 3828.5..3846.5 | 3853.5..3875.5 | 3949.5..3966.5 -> -2.3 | 12.5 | 15.8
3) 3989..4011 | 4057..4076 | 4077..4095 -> -0.5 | 21.1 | 22.1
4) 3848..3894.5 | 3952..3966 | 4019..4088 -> 2.0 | 14.9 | 22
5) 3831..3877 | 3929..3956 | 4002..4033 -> 5.8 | 13.8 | 22.6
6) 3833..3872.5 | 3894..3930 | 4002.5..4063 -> 1.3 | 13.9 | 22.3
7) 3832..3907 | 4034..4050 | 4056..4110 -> -1.2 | 14.7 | 21.7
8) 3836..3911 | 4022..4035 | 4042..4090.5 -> -0.8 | 14.9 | 21.9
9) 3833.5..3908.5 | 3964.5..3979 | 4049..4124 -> 2.5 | 14.8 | 21.6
